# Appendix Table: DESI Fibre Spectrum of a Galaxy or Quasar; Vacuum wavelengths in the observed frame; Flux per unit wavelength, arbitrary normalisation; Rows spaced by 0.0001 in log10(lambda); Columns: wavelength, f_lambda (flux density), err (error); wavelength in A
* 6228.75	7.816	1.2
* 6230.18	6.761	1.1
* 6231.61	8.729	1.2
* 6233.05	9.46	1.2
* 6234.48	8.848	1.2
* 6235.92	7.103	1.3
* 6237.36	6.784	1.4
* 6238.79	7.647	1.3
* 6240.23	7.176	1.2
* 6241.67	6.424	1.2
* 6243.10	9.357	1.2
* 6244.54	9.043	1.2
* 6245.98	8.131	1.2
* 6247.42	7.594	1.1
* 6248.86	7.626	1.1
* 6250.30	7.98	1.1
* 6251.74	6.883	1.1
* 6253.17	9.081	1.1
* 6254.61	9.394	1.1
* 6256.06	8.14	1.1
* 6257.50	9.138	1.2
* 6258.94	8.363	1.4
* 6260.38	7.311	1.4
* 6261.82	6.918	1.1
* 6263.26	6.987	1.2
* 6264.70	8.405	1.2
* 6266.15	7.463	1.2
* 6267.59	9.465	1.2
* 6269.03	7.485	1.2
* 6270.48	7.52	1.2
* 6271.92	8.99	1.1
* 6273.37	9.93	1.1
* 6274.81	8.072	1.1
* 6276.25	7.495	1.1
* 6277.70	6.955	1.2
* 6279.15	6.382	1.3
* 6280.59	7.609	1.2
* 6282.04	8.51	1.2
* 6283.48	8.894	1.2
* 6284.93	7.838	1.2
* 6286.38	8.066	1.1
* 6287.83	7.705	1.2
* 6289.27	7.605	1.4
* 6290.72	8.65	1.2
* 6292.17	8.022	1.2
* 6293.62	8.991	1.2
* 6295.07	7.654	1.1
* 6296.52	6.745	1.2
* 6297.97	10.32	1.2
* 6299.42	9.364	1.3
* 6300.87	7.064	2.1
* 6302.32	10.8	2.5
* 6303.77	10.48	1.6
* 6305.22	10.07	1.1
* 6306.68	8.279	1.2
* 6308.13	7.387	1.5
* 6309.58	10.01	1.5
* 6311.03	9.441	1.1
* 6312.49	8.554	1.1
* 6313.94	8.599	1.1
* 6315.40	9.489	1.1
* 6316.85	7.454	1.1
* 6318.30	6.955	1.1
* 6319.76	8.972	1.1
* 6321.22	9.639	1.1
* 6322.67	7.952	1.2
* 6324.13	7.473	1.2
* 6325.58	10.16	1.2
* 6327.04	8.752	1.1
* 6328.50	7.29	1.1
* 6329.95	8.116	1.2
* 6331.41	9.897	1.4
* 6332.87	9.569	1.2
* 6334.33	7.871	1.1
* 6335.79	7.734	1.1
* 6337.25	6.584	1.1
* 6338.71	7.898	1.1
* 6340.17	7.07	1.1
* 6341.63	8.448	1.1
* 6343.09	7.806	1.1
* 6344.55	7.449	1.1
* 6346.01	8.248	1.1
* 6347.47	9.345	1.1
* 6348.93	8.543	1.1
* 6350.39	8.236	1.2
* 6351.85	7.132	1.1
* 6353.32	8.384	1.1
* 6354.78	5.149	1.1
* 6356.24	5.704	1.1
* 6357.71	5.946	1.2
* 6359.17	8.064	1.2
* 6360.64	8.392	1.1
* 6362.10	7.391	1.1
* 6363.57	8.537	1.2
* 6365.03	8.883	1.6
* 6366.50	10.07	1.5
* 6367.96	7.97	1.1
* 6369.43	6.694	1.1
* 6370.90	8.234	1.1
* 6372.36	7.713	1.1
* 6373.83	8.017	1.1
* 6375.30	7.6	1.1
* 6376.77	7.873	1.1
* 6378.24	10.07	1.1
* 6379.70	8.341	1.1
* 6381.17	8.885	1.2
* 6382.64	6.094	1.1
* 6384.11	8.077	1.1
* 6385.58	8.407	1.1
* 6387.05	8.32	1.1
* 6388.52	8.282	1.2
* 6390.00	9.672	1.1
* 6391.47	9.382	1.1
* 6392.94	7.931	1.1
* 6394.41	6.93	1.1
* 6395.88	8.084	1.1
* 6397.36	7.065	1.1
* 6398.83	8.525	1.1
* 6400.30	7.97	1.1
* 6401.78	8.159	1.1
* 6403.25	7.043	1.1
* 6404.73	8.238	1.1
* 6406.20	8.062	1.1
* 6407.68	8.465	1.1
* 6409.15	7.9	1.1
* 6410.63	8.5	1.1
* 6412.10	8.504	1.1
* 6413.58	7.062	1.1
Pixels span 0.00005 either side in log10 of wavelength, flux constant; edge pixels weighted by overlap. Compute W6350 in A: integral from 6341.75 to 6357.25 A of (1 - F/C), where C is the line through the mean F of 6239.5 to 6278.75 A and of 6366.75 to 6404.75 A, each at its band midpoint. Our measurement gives 0.9 A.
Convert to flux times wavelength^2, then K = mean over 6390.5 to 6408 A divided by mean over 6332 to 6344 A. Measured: 1.03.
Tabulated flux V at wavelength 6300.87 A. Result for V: 7.064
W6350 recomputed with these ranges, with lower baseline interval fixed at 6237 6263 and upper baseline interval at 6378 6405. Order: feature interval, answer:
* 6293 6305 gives -1.4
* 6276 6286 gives 0.4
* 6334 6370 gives 1.5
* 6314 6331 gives -0.8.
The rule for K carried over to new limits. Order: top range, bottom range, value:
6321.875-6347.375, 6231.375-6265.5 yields 1.05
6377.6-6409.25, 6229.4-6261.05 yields 1.07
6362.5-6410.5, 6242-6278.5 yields 1.05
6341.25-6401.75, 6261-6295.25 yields 1.03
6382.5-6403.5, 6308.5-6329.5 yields 0.96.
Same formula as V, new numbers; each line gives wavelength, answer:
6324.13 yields 7.473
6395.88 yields 8.084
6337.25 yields 6.584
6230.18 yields 6.761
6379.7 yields 8.341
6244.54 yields 9.043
